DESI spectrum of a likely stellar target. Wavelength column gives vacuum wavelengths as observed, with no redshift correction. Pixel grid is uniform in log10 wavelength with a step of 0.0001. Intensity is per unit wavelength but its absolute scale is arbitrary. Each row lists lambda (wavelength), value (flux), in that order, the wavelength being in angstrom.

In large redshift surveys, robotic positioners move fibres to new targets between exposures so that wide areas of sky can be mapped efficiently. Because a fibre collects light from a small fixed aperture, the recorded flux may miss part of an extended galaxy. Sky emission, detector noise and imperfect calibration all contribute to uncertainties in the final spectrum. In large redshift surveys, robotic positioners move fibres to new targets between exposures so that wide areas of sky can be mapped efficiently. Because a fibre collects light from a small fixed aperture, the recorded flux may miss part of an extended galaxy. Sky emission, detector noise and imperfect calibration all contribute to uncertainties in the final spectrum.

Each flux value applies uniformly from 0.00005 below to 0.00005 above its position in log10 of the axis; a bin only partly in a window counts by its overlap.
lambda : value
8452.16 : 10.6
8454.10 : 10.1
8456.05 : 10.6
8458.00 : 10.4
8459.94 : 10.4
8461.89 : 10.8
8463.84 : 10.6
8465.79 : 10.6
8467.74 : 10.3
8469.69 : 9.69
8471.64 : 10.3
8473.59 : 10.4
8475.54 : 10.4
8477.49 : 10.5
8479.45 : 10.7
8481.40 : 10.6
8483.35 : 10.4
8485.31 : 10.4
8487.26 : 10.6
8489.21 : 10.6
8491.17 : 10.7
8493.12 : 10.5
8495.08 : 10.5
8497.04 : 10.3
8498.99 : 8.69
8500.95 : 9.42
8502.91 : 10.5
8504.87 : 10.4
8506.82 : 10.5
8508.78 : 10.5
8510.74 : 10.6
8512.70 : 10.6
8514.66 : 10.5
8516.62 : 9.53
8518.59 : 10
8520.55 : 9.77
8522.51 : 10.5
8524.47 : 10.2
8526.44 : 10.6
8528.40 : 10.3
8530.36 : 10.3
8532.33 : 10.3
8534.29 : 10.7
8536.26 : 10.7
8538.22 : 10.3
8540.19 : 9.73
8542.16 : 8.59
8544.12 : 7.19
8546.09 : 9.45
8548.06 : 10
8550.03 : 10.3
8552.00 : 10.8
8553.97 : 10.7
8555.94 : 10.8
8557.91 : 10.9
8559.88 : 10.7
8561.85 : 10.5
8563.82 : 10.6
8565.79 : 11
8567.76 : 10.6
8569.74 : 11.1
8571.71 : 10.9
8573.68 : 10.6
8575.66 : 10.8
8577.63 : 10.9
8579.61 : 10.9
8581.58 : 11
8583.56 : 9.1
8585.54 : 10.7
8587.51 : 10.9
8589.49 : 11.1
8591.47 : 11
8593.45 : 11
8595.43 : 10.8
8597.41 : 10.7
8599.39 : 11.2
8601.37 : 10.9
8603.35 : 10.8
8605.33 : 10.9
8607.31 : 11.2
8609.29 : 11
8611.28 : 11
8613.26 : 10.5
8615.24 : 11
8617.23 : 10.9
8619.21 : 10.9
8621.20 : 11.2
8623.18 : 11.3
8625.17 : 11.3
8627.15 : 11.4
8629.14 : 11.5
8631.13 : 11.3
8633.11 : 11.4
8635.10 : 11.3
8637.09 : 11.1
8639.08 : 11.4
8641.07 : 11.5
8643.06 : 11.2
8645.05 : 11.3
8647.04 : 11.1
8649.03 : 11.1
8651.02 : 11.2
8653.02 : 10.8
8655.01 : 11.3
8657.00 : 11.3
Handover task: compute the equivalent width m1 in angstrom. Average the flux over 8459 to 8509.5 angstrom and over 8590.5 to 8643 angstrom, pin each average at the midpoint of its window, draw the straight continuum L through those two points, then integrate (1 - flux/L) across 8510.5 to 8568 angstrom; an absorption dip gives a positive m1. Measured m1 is 2.4 angstrom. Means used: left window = 10.4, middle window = 10.2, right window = 11.1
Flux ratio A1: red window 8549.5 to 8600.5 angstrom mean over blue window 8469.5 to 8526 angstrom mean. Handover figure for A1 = 1.0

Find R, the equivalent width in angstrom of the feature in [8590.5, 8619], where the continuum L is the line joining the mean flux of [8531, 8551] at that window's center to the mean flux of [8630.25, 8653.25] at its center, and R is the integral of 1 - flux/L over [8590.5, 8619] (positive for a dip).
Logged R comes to -0.6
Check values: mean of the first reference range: 9.73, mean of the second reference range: 11.2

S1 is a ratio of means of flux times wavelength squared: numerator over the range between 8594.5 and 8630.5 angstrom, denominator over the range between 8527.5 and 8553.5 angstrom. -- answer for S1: 1.1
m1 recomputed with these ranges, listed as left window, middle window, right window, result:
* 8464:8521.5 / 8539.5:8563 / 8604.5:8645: 1.6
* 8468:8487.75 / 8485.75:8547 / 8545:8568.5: 2.0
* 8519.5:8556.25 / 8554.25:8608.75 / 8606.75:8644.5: -1.0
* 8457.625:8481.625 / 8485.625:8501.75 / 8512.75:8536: 0.3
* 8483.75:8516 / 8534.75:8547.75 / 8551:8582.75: 1.5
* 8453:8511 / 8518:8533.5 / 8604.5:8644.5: 0.5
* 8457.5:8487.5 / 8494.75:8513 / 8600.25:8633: 0.7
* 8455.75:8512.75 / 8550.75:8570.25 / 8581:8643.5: 0.0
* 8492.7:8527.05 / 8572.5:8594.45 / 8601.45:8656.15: 0.1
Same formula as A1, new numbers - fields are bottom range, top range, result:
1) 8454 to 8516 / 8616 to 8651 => 1.08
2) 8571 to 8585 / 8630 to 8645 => 1.07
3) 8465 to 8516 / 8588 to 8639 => 1.07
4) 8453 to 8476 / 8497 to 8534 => 0.98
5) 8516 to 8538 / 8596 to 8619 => 1.06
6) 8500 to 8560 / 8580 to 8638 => 1.08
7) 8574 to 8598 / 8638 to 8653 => 1.05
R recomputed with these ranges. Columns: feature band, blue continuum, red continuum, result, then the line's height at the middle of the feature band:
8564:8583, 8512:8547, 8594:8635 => -0.5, 10.5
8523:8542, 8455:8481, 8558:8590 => 0.6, 10.6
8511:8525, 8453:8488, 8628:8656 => 0.6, 10.7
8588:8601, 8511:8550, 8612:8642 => -0.2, 10.8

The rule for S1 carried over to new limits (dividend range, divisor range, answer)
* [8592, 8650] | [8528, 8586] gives 1.09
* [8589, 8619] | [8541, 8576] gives 1.07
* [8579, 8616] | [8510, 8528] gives 1.08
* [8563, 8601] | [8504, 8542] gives 1.06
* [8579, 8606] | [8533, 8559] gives 1.09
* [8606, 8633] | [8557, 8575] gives 1.05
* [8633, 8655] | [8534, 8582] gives 1.10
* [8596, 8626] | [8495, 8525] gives 1.11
